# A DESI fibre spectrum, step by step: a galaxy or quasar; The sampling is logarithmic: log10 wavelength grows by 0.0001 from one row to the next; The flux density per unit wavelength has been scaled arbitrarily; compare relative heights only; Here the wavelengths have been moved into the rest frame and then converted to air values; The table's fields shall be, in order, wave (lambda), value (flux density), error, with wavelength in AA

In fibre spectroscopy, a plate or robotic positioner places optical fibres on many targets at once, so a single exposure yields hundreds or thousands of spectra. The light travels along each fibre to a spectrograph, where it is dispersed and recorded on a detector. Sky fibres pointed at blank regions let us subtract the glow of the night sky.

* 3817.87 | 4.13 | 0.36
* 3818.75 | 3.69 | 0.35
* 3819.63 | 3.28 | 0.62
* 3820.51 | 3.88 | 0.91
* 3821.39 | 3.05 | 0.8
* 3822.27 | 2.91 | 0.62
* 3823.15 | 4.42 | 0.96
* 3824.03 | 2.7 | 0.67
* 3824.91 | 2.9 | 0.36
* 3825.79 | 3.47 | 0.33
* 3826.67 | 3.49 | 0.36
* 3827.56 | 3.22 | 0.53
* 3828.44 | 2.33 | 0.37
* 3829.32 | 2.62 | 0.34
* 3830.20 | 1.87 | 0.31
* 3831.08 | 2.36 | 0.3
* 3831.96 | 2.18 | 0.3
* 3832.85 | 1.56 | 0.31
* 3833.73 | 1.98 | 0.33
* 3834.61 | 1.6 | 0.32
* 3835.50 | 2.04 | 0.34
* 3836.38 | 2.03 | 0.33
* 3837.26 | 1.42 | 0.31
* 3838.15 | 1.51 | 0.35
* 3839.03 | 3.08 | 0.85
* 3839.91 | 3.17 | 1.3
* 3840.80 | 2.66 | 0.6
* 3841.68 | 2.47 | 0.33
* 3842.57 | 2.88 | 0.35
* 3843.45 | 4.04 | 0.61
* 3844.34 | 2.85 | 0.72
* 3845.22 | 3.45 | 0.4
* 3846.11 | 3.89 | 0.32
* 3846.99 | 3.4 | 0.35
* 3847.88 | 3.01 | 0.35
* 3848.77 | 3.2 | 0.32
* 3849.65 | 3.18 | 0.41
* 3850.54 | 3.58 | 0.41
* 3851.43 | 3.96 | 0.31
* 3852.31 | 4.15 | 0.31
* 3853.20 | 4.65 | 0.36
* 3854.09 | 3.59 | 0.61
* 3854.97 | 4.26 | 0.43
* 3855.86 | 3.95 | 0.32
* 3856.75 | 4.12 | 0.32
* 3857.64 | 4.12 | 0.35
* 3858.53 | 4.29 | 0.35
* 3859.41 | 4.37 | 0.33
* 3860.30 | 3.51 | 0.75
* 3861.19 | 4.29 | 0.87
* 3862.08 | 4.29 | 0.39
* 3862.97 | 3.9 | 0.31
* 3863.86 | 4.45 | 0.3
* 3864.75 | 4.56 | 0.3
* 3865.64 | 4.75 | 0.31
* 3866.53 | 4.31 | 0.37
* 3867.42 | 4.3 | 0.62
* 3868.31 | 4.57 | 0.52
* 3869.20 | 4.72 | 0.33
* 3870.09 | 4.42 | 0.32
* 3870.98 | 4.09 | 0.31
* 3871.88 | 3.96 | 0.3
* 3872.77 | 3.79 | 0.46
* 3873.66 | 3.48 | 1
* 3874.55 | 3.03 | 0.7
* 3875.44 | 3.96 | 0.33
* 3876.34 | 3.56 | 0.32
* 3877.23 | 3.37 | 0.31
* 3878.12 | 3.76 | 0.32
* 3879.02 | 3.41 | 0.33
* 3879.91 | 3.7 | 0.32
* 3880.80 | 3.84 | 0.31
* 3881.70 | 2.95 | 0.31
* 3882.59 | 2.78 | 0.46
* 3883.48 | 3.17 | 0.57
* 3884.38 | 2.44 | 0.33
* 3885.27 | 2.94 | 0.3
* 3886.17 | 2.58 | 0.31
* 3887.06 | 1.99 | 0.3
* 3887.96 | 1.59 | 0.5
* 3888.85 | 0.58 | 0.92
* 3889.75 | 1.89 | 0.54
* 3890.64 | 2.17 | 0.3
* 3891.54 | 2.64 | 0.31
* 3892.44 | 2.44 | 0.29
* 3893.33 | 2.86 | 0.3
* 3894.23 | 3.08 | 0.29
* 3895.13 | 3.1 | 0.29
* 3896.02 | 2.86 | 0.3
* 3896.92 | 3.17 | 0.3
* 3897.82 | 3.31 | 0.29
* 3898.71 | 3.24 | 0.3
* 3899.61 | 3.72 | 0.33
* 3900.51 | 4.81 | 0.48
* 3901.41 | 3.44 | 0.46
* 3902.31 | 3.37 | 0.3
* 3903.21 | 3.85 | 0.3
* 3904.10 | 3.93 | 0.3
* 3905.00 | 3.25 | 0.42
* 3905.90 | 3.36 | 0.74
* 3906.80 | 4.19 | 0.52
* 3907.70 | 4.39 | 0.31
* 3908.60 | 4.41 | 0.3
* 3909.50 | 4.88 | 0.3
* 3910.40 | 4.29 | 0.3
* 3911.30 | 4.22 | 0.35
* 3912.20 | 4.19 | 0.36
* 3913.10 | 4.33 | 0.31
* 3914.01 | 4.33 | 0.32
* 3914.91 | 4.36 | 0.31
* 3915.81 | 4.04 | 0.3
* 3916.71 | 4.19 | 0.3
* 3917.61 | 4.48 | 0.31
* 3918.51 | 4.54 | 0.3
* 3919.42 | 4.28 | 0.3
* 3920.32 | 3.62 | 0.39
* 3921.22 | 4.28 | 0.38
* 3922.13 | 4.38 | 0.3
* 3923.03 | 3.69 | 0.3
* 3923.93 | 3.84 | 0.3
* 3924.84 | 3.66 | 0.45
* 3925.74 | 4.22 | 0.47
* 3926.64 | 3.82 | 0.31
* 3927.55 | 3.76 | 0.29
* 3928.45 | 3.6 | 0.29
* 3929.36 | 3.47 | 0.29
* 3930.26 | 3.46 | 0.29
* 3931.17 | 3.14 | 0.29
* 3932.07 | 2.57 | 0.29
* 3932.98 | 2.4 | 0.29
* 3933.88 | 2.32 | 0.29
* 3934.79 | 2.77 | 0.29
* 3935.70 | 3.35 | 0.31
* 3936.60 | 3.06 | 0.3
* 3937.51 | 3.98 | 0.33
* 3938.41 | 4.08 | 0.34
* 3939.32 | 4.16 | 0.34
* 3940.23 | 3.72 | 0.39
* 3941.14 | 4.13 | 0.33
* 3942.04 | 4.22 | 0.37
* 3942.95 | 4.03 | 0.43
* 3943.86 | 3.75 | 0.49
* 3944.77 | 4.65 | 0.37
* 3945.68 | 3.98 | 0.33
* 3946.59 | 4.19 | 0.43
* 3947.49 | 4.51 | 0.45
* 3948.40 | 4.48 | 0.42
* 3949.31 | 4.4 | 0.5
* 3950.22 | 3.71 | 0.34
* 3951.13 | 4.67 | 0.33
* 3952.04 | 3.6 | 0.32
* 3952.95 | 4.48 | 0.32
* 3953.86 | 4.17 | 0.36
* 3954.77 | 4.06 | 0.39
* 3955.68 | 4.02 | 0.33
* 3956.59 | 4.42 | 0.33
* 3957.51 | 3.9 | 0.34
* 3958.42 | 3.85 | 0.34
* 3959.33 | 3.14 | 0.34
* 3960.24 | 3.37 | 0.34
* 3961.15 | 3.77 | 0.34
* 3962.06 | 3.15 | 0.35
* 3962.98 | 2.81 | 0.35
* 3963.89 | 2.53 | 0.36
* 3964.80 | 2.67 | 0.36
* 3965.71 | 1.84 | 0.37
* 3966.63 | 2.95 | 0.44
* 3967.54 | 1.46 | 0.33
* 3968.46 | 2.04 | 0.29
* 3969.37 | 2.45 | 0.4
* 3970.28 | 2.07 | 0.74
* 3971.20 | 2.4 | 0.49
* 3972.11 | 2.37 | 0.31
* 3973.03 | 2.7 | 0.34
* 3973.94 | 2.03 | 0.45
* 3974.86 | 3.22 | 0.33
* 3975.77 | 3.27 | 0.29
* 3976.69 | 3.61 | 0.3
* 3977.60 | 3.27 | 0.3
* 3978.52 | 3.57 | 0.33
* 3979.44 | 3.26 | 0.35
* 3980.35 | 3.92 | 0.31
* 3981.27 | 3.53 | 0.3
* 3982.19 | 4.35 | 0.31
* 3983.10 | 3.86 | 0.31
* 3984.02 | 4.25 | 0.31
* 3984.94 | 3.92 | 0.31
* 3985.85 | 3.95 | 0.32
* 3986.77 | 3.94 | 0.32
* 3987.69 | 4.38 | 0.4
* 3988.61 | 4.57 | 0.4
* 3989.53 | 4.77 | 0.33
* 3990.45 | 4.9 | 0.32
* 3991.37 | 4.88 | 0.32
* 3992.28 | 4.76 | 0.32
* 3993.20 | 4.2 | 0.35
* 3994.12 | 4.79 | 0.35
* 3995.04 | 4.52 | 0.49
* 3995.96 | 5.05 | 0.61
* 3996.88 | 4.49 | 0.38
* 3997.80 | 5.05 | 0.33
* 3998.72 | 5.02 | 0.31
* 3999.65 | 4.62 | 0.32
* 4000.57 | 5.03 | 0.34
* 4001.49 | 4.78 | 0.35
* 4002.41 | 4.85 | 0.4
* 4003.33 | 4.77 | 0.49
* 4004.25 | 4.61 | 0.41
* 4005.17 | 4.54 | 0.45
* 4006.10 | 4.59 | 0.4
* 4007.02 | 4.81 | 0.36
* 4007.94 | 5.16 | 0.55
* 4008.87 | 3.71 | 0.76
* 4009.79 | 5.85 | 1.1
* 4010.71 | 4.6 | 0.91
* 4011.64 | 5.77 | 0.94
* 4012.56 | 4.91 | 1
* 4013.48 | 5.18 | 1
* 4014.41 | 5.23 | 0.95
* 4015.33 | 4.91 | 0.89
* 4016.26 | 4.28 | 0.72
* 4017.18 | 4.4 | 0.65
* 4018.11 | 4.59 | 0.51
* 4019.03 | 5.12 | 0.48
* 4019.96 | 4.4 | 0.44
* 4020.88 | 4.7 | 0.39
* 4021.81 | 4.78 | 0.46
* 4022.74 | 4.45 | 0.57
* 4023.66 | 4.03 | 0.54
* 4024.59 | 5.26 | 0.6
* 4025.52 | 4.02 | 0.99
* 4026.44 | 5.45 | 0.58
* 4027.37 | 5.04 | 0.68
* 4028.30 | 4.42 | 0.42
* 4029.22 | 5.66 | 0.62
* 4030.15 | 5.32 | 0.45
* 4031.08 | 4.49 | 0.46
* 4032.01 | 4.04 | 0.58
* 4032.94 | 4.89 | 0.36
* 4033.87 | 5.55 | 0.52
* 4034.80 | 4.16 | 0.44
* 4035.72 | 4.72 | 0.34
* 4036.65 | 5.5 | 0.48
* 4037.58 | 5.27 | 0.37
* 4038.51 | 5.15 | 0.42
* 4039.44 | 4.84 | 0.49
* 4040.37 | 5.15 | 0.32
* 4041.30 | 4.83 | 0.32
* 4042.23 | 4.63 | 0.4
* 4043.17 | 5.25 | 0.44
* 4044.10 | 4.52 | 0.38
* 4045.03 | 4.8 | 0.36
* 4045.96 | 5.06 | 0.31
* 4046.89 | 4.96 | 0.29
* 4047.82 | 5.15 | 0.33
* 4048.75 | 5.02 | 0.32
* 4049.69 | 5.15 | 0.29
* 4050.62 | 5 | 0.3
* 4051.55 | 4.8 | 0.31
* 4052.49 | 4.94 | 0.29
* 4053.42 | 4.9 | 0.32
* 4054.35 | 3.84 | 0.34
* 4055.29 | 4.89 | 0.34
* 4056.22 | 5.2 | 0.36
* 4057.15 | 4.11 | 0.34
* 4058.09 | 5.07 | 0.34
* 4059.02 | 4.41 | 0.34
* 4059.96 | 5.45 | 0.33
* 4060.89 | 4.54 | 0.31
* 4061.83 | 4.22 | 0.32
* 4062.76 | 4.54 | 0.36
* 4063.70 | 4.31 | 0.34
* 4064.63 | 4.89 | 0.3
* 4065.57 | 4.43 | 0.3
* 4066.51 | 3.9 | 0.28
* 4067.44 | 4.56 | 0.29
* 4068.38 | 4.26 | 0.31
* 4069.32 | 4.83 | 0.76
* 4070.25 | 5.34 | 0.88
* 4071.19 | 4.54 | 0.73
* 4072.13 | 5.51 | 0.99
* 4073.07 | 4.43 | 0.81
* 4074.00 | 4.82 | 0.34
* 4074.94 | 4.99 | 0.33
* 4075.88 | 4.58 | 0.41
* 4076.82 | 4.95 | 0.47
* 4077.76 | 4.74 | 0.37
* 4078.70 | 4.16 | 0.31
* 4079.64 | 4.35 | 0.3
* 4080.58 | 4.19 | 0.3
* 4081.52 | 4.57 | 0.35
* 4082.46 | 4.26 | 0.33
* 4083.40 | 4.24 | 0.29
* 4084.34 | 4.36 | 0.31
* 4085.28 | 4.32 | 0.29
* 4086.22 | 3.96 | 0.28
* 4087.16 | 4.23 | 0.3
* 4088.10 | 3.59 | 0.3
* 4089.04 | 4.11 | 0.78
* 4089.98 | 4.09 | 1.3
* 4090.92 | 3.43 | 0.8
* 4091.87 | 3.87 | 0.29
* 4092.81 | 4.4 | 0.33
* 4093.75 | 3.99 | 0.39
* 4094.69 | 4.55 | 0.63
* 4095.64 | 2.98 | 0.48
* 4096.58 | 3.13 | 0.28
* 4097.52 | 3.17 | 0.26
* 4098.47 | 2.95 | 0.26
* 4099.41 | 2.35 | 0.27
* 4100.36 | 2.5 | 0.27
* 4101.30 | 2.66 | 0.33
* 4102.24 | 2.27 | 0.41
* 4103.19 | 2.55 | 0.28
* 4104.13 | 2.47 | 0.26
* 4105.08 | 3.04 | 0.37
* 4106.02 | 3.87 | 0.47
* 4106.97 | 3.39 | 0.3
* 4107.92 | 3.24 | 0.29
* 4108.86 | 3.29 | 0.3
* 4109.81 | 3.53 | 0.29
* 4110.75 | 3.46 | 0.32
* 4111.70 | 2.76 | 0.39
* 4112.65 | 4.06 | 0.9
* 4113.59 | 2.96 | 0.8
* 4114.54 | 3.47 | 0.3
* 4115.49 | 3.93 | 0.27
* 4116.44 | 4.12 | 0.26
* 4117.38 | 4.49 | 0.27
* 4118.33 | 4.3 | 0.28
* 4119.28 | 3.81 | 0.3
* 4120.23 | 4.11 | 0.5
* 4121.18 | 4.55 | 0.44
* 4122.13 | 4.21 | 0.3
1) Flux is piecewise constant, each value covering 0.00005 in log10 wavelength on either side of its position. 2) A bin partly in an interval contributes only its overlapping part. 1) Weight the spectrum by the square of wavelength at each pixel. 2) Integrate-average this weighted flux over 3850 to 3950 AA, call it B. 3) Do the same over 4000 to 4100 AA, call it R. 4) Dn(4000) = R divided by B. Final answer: 1.3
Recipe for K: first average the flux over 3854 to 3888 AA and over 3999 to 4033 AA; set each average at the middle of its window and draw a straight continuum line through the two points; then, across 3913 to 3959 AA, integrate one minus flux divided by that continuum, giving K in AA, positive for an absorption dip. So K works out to 3.43 AA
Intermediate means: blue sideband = 3.75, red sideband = 4.79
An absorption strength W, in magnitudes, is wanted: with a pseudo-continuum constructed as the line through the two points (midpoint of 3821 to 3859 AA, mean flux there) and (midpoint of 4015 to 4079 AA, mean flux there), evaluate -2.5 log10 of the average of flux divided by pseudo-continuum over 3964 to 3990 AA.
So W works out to 0.29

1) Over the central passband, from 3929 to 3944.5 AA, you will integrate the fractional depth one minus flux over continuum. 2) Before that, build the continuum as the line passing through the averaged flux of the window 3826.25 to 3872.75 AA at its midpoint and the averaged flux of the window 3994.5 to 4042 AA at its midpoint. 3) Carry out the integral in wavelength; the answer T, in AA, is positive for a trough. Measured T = 2.6 AA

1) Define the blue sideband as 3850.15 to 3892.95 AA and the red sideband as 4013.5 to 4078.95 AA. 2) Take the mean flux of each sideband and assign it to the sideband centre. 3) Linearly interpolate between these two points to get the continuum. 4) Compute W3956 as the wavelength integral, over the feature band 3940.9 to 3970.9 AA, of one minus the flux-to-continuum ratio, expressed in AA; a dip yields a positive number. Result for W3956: 4.3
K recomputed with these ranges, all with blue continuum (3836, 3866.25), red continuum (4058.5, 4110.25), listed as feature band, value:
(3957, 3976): 5.1 AA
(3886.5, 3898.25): 3.9 AA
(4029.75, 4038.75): -2.3 AA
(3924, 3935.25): 1.3 AA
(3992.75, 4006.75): -3.2 AA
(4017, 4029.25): -2.6 AA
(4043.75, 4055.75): -2.8 AA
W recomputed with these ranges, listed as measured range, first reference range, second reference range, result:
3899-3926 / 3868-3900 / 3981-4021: -0.16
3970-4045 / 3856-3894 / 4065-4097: -0.12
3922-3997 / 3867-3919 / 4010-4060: 0.14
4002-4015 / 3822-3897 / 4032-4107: -0.21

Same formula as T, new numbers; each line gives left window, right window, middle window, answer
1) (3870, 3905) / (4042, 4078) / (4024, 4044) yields -1.8 AA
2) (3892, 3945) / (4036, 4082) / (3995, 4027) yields -2.7 AA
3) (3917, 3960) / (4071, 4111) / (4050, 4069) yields -4.0 AA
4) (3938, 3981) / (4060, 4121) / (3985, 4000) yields -4.2 AA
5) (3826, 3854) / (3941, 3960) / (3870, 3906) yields 2.5 AA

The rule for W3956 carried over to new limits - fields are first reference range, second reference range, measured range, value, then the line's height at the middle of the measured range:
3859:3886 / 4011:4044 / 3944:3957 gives 0.33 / 4.34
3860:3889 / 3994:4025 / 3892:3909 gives 1.34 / 3.81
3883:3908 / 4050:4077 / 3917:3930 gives -2.71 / 3.29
